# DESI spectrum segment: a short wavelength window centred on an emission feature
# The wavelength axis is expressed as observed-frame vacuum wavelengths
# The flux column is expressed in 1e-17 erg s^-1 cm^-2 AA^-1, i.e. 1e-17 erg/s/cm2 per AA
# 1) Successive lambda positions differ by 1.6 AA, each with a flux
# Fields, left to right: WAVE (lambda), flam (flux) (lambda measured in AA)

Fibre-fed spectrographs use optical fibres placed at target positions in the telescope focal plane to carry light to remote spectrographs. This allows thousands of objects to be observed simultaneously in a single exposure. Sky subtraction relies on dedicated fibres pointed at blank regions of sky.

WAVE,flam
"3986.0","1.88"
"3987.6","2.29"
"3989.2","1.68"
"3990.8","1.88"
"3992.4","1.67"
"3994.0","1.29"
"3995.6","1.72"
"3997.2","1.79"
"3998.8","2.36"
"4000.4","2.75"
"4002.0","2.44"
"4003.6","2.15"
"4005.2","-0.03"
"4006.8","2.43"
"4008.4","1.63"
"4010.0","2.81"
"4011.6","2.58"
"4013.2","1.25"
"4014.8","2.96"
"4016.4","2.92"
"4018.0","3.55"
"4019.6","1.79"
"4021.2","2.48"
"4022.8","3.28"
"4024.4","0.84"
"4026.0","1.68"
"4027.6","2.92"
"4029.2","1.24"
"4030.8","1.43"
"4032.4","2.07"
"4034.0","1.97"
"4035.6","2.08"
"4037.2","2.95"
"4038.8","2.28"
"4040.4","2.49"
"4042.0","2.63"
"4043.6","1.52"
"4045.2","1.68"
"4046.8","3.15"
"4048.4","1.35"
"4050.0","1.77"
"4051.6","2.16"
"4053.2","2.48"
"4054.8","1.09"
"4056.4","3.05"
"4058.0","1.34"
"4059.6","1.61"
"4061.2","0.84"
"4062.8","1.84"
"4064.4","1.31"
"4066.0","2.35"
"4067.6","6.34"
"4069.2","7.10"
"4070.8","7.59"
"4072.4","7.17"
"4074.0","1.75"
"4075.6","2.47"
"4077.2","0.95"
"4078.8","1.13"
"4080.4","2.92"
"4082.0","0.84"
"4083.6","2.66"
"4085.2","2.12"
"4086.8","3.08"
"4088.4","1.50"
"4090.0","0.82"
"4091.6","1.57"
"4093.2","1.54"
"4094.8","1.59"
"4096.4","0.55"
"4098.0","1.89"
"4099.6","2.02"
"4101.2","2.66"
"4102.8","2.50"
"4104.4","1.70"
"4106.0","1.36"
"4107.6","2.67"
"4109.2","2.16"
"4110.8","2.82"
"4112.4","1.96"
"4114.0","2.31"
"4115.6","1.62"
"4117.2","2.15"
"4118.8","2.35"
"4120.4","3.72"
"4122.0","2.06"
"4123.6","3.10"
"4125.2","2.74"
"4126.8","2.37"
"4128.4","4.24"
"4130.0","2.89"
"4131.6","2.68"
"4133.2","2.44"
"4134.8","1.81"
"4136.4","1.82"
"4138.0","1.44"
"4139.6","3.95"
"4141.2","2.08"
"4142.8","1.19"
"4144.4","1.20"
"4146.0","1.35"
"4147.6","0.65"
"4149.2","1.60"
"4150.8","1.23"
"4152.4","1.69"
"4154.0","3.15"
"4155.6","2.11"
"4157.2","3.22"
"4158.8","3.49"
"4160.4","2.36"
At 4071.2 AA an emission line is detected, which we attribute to [O II]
